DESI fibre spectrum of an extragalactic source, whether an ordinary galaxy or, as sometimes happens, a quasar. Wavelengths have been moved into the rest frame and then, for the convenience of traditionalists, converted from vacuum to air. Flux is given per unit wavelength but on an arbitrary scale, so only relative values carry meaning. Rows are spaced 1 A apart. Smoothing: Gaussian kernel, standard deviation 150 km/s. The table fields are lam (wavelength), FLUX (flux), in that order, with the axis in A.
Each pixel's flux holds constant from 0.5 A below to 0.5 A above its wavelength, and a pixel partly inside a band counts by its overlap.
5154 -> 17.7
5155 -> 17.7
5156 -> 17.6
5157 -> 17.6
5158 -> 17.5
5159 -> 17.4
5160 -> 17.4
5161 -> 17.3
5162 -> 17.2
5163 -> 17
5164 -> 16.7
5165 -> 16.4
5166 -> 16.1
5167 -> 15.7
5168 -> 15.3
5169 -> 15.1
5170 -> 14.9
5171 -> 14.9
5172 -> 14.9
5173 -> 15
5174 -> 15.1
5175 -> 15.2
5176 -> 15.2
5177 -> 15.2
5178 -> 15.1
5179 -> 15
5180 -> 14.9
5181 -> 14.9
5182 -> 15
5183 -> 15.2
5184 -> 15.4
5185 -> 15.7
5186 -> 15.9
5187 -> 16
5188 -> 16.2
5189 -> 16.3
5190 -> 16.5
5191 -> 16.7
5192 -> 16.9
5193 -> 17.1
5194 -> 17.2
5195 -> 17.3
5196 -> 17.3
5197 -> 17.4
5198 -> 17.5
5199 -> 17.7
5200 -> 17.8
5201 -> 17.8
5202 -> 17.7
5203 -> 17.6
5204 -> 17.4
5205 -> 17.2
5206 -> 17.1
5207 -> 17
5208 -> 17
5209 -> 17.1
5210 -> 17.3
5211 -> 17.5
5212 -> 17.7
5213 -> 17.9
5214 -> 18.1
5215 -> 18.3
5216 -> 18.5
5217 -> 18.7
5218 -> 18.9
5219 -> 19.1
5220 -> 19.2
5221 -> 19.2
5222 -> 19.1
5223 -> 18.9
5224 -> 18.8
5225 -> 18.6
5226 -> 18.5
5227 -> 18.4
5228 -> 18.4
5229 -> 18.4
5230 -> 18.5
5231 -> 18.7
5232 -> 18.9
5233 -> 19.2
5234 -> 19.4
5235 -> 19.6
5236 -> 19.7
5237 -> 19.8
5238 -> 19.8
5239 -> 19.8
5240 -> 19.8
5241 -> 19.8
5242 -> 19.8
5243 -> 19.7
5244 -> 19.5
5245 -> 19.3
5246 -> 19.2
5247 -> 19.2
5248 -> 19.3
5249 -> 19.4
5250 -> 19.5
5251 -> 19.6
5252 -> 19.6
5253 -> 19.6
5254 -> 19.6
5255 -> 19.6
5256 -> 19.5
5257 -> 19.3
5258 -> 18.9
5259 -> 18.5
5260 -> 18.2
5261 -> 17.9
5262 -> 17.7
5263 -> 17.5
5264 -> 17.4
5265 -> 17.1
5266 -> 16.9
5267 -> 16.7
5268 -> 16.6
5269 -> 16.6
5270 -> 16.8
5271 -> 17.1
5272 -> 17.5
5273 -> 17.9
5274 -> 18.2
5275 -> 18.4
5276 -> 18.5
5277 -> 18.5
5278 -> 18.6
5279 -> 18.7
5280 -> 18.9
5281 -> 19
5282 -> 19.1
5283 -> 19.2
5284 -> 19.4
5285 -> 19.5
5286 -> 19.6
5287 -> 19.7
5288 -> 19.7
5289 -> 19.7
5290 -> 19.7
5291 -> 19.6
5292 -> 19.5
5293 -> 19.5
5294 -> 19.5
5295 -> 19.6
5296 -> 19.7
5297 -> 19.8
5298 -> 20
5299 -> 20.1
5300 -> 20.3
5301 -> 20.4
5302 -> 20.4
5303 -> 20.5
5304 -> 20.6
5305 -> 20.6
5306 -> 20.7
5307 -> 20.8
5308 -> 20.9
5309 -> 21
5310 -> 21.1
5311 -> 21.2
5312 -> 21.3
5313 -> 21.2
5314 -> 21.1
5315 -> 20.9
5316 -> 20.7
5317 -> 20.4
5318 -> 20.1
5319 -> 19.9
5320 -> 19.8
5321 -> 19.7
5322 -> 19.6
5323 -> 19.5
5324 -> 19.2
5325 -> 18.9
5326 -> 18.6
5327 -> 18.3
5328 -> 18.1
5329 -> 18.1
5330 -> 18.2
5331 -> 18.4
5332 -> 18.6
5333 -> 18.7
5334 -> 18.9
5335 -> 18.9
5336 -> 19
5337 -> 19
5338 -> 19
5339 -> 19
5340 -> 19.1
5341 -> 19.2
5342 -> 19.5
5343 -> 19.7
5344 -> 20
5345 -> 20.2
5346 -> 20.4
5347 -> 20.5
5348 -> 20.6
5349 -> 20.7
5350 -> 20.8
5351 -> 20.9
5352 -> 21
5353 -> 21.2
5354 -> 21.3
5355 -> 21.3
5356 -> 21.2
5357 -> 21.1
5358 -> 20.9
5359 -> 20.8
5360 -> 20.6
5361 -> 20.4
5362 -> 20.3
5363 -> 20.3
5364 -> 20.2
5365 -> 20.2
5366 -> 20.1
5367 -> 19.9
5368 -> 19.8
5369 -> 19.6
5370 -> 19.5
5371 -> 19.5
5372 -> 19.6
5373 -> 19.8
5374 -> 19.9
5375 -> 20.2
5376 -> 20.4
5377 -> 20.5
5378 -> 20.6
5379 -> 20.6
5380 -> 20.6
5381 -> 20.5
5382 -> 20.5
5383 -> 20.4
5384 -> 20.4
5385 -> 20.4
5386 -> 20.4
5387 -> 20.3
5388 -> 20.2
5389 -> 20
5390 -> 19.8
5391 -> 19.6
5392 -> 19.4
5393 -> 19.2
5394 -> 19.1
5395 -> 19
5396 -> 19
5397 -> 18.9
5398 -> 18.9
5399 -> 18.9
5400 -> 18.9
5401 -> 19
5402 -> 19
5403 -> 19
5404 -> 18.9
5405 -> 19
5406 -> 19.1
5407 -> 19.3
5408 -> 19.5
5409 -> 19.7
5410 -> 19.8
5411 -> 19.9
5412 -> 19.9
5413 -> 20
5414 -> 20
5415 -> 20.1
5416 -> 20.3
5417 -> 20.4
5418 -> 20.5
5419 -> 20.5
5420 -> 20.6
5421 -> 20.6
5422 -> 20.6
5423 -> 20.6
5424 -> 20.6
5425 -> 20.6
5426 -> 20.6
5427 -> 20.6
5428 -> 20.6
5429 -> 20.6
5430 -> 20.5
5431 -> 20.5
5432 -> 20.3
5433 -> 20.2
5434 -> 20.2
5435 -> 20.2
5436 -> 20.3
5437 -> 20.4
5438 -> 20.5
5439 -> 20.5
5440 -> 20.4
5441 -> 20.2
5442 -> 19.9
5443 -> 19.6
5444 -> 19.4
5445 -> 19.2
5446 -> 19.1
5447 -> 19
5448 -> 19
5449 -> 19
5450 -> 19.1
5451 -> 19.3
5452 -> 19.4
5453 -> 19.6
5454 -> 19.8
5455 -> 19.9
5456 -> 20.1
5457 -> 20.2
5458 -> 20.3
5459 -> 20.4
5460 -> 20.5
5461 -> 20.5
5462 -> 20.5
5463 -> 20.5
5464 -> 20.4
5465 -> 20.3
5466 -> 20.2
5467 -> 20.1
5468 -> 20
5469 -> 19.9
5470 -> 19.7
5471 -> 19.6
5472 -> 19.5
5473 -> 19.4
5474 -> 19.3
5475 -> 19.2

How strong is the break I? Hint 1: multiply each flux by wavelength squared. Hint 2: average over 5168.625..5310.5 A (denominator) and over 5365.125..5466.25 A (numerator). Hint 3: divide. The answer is 1.17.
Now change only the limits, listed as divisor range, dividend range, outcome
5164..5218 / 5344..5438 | 1.31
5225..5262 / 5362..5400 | 1.09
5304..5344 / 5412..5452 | 1.06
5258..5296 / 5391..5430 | 1.13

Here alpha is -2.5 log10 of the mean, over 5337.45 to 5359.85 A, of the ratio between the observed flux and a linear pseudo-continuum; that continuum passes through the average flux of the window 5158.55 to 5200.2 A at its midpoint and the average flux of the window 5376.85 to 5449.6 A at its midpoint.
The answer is -0.08 mag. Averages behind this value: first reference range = 16.1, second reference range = 19.9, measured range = 20.4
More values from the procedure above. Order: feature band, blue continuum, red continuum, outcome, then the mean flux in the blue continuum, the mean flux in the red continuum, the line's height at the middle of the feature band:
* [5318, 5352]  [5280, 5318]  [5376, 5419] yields 0.03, 20.1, 19.8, 20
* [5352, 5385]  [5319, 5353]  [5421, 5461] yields -0.04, 19.4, 20.1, 19.6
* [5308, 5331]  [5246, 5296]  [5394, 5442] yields -0.04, 18.7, 19.9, 19.1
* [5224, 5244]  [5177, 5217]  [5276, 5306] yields -0.07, 16.8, 19.6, 17.9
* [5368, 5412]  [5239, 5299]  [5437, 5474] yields -0.01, 18.9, 19.9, 19.5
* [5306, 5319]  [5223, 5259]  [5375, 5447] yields -0.07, 19.3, 20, 19.6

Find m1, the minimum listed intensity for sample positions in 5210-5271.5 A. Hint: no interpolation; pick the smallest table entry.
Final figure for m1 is 16.6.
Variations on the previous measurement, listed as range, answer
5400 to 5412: 18.9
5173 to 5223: 14.9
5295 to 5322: 19.6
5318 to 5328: 18.1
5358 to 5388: 19.5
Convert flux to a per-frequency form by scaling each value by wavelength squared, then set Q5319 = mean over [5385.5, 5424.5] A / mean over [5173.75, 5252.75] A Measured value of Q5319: 1.2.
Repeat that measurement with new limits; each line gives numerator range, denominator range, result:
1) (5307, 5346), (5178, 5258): 1.13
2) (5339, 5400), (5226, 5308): 1.10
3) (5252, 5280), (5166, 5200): 1.18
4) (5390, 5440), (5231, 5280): 1.13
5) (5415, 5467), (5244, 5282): 1.17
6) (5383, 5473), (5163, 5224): 1.30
